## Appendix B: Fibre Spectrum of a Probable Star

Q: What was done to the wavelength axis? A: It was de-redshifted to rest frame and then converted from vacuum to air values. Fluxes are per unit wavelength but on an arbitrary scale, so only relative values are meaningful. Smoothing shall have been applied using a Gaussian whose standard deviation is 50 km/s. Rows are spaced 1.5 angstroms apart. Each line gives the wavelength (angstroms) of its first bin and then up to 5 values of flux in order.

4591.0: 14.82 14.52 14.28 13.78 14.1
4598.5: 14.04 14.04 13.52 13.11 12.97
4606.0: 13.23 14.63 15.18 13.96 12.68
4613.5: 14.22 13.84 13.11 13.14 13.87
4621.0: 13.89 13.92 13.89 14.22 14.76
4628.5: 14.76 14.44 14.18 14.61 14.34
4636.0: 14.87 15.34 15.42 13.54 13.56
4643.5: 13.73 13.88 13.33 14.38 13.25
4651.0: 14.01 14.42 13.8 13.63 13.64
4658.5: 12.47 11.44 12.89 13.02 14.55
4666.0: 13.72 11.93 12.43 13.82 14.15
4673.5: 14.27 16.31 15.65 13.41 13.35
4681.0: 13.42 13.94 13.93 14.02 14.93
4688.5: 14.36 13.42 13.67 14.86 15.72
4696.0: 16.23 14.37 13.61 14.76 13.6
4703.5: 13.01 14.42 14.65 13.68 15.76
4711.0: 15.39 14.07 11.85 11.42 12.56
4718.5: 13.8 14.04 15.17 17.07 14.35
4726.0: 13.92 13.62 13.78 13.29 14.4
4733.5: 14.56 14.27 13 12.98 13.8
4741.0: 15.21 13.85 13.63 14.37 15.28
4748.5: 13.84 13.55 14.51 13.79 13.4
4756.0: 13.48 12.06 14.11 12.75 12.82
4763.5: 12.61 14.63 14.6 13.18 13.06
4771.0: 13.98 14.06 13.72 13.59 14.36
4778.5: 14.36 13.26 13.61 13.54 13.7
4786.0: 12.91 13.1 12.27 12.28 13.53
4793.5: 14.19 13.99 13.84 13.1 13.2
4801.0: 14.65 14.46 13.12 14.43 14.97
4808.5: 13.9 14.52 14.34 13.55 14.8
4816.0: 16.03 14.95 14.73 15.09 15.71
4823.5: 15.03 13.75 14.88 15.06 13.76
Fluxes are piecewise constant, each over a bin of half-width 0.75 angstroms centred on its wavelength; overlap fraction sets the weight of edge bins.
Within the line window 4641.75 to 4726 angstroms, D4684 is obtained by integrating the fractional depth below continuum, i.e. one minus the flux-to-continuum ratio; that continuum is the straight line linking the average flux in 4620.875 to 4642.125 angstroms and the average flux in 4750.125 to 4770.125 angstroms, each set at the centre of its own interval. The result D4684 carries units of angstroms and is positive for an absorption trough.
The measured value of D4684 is 0.46 angstroms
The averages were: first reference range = 14.4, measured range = 14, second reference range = 13.5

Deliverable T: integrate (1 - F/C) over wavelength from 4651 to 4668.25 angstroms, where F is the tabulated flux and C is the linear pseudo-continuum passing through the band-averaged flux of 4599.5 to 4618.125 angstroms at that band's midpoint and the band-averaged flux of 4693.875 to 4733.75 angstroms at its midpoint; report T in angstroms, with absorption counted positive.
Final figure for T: 0.8 angstroms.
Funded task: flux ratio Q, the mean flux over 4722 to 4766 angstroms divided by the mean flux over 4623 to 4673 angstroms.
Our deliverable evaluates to 1.0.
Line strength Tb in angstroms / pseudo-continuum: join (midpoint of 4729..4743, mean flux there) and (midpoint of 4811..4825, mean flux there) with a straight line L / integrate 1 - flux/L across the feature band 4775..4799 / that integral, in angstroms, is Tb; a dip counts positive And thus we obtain 1.7 angstroms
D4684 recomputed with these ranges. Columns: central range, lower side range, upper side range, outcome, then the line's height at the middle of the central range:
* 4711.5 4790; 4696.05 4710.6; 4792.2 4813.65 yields 2.6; 14.2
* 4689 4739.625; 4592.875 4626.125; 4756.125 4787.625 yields -1.7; 13.6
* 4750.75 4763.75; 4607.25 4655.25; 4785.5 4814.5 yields 0.5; 13.8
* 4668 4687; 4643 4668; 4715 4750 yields -0.7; 13.6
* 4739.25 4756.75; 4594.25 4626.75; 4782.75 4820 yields -0.2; 13.9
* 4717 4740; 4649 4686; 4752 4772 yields -1.0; 13.5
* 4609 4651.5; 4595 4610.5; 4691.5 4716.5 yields -0.3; 14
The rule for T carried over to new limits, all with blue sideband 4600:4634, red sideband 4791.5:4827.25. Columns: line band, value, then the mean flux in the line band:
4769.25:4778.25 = 0.3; 13.9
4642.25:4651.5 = 0.2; 13.7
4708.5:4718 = 0.4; 13.5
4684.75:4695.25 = -0.2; 14.4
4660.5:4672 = 0.7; 13.2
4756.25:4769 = 0.8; 13.3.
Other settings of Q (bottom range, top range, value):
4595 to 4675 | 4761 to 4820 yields 1.00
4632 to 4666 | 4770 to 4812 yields 0.99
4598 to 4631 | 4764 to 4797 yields 0.98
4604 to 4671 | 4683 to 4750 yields 1.02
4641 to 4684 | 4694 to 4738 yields 1.03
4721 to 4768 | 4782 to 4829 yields 1.01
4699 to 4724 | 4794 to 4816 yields 1.00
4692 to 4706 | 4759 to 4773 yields 0.93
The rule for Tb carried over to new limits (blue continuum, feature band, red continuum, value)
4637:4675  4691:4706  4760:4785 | -0.9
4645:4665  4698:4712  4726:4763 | -0.7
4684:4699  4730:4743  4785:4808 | 0.2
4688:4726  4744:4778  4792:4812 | 1.0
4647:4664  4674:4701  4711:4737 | -1.6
